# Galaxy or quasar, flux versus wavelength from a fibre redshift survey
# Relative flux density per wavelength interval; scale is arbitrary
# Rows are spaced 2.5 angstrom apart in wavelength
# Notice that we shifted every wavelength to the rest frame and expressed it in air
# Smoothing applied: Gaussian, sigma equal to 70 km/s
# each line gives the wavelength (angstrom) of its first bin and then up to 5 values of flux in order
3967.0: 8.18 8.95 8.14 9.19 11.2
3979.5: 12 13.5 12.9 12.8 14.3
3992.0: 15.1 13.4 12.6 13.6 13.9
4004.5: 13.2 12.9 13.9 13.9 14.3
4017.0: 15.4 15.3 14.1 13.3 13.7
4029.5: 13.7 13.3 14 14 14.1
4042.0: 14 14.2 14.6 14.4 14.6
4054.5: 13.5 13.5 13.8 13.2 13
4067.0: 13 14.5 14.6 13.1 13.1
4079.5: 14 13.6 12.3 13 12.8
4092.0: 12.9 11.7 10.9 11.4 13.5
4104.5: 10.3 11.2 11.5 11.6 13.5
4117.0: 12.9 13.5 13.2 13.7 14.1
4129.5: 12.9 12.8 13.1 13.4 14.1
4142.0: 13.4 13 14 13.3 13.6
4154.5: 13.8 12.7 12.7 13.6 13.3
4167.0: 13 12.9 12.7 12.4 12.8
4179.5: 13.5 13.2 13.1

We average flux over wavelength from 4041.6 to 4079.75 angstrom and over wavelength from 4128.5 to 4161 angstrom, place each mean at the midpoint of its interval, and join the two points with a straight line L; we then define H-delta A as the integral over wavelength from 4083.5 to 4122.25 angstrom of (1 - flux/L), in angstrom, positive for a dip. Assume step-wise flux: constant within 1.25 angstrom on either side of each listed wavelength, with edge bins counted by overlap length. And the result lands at 3.8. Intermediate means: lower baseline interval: 13.8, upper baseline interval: 13.3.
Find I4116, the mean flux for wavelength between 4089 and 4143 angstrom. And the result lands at 12.6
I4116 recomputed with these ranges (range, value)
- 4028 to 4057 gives 14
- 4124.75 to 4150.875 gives 13.4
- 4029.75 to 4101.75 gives 13.4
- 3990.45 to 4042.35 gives 13.9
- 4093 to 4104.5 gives 11.7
